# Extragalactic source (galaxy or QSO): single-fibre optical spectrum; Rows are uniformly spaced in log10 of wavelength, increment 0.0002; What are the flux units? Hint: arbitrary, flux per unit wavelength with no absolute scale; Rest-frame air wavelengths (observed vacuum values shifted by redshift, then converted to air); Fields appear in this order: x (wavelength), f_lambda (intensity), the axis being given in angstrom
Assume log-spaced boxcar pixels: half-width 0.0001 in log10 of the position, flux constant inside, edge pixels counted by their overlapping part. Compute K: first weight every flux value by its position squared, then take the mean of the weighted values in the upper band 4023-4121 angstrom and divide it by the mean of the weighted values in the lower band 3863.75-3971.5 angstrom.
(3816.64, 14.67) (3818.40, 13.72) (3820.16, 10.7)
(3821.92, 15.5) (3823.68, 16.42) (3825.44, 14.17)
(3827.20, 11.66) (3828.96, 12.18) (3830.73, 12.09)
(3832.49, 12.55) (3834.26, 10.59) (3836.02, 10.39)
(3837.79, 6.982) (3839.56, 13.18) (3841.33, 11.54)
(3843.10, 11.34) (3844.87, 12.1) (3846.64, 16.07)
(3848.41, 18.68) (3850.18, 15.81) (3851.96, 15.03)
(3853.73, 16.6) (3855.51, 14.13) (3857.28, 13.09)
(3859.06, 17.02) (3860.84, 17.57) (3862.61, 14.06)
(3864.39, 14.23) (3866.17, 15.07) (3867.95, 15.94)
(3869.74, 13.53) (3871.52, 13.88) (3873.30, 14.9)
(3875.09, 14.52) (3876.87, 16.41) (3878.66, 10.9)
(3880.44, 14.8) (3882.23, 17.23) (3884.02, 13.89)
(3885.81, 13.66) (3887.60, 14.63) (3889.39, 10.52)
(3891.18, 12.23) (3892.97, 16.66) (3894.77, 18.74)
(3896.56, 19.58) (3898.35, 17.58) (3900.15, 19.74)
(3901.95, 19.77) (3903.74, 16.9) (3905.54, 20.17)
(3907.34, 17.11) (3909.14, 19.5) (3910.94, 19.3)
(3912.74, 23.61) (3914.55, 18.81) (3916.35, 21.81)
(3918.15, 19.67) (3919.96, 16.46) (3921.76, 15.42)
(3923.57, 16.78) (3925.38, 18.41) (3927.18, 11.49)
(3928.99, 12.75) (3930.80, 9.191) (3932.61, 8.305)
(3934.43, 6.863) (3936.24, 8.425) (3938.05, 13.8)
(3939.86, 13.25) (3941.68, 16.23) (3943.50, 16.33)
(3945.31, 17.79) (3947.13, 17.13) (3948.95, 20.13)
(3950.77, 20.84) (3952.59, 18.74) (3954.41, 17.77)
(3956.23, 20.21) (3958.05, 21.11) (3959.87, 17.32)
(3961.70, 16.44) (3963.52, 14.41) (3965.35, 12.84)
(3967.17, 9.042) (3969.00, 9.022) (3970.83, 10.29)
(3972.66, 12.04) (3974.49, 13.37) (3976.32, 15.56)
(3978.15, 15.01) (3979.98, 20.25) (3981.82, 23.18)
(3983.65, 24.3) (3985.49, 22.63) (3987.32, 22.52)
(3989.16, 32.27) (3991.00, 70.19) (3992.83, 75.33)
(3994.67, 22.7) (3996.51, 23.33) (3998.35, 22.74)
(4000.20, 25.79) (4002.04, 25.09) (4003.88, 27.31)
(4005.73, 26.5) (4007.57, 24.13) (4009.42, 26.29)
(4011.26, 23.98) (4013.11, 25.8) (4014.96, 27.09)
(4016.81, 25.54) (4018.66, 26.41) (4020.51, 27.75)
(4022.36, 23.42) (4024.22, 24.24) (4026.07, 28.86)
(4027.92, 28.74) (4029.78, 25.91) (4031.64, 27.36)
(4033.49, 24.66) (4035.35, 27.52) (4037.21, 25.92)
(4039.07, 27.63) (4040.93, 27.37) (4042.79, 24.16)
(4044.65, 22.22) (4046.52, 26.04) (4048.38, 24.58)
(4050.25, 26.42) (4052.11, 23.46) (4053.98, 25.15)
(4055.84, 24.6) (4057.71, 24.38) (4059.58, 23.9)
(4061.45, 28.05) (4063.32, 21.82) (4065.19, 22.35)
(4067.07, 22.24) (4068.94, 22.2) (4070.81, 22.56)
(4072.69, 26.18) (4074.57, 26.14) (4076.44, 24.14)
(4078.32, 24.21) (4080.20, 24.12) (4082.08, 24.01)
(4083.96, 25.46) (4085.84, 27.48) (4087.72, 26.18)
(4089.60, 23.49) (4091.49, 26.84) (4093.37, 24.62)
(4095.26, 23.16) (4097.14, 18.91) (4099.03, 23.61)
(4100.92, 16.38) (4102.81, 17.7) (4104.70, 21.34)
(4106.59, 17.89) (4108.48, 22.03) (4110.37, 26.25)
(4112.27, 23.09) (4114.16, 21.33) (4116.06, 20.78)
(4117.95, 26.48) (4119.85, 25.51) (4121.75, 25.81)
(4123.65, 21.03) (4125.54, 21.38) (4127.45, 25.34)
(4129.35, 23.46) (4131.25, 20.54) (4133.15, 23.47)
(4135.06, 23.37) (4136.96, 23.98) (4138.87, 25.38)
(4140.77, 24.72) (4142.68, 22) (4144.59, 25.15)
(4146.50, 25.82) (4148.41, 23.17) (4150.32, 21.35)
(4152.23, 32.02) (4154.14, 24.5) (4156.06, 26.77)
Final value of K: 1.7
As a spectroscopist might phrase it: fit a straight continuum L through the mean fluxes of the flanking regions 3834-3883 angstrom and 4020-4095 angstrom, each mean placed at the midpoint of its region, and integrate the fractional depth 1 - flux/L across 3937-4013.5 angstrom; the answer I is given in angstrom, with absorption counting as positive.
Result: -4.15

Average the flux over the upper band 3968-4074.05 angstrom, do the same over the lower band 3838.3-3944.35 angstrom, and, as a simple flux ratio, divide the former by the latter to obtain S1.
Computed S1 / 1.66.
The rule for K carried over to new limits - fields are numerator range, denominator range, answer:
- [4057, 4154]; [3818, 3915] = 1.77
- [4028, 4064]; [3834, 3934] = 1.80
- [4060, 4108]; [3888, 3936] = 1.55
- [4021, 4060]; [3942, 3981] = 1.66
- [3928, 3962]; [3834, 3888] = 1.13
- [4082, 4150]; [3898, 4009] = 1.27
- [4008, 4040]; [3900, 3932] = 1.59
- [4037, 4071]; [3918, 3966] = 1.68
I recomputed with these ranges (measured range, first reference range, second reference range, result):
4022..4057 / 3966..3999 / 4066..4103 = -2.5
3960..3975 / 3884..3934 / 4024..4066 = 5.8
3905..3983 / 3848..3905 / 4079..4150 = 7.5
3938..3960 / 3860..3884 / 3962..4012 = 3.2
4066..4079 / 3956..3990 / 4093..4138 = -1.9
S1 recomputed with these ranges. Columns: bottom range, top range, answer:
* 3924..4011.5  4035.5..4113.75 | 1.18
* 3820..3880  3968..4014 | 1.85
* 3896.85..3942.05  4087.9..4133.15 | 1.40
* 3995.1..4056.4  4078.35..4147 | 0.91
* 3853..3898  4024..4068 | 1.69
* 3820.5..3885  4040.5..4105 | 1.71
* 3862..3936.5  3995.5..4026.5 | 1.63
